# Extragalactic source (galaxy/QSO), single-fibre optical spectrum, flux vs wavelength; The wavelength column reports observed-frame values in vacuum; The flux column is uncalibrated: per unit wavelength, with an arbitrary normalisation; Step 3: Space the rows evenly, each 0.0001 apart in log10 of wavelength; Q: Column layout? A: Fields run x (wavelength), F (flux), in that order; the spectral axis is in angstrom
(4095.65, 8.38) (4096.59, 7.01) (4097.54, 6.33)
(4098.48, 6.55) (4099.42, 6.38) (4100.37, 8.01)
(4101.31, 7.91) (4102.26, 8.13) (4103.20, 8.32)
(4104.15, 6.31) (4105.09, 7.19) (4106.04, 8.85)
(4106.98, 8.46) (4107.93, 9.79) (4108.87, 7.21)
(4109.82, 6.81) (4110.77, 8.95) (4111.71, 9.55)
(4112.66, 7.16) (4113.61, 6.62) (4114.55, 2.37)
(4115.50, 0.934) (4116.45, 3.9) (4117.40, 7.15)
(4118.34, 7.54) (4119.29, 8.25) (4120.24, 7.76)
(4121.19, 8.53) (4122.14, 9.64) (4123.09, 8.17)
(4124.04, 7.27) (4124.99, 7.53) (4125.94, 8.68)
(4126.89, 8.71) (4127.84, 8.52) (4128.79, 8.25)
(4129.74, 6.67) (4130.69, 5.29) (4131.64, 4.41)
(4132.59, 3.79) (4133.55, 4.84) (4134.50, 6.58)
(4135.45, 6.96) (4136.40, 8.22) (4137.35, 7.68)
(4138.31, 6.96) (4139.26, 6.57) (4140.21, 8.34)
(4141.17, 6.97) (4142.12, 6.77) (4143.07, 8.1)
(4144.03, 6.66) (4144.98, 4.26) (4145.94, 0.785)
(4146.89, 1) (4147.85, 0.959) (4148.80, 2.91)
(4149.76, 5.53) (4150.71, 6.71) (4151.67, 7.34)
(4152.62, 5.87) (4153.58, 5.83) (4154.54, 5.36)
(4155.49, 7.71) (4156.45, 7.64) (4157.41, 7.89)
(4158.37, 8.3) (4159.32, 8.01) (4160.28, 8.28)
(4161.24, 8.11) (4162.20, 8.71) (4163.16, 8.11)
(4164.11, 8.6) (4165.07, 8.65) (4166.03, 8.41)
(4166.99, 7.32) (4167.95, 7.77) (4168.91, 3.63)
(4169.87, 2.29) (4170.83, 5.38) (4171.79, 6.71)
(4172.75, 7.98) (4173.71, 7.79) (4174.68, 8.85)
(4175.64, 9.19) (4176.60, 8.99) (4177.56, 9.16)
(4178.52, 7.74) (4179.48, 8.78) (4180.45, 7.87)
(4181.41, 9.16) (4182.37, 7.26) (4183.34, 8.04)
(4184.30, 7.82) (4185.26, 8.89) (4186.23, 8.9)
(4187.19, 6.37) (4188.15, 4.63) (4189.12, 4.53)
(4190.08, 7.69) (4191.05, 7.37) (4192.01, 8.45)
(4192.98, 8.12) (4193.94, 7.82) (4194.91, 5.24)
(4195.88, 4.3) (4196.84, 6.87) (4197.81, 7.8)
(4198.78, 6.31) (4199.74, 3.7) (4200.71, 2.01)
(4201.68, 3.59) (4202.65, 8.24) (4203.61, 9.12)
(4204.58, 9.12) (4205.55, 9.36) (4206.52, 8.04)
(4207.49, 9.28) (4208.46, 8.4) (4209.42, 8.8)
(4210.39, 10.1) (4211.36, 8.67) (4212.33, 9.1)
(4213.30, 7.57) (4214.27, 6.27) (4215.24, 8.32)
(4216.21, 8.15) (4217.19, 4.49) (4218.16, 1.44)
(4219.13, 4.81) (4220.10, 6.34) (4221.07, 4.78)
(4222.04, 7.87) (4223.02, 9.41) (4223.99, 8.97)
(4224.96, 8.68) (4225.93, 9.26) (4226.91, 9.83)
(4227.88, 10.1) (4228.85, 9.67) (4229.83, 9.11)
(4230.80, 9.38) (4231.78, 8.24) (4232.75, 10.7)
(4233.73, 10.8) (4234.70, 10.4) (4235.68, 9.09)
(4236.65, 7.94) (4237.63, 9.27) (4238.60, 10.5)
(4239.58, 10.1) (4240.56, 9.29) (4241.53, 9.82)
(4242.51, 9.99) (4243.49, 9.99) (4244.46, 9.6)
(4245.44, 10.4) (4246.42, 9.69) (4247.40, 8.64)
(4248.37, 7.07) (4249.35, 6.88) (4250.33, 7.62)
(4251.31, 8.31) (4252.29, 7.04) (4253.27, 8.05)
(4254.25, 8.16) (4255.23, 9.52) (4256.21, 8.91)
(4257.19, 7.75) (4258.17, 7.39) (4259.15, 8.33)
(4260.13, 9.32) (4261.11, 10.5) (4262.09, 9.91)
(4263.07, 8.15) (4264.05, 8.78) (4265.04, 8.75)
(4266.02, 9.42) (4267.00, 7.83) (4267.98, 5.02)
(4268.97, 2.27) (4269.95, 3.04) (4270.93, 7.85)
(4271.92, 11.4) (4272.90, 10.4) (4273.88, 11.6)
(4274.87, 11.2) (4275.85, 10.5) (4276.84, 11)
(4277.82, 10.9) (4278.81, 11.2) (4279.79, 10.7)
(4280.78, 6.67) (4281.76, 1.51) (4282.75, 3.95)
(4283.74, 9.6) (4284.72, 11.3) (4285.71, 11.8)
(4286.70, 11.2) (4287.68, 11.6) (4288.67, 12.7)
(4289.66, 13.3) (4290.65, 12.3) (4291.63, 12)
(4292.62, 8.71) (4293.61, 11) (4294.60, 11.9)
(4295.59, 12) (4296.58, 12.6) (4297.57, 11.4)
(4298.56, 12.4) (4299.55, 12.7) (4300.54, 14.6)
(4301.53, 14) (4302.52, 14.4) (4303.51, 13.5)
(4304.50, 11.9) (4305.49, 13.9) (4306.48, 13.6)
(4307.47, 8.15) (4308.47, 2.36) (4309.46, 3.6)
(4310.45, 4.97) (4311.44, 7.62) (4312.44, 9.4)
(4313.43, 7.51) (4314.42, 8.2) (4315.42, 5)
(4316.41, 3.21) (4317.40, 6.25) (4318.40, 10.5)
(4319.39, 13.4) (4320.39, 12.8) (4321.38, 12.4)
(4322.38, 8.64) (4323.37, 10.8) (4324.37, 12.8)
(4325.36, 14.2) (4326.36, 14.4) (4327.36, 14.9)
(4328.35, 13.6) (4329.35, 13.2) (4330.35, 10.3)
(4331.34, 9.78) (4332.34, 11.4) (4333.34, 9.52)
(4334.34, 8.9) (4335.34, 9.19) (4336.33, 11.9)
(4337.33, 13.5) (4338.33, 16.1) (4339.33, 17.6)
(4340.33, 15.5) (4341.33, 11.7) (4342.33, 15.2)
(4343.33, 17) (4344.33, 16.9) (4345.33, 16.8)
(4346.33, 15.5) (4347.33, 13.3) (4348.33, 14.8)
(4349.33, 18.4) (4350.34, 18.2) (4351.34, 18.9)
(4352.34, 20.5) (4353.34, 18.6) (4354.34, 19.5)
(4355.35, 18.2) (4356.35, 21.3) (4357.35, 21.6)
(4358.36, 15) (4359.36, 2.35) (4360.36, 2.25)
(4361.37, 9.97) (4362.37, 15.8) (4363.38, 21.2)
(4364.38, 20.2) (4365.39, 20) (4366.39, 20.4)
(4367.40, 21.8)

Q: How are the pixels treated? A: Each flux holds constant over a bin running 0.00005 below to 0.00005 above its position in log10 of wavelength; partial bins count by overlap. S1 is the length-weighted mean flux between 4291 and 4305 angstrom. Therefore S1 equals 12.4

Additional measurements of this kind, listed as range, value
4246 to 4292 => 8.95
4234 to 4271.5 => 8.45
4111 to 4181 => 6.8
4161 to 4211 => 7.41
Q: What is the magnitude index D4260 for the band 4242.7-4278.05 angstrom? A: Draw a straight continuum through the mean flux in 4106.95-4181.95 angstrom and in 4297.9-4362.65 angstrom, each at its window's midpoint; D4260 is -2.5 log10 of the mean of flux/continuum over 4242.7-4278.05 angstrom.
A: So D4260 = 0.20 mag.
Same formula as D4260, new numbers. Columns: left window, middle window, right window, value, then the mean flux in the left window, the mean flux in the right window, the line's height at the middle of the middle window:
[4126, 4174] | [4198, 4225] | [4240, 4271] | 0.05 mag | 6.5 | 8.24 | 7.51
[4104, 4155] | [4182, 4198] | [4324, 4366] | 0.24 mag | 6.51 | 14.8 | 8.83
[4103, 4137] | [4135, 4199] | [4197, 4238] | 0.09 mag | 7.08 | 7.91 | 7.48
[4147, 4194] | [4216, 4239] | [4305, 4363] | 0.09 mag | 7.16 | 12.5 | 9.01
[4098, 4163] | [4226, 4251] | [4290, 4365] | 0.07 mag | 6.79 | 12.7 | 10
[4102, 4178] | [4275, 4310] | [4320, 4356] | 0.18 mag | 6.89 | 14.3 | 12.6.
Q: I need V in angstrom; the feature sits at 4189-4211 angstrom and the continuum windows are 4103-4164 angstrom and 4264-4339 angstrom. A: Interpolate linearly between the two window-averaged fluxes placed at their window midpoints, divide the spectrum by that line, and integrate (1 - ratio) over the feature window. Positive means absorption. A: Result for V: 2.6 angstrom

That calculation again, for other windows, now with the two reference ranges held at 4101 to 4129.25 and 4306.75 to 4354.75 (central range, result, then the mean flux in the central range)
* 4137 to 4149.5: 4.43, 5.2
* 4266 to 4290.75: 4.26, 9.19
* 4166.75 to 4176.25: 2.20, 6.7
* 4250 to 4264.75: 2.90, 8.53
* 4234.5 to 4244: 0.56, 9.62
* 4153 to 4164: 1.03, 7.65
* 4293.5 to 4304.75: -1.21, 12.8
